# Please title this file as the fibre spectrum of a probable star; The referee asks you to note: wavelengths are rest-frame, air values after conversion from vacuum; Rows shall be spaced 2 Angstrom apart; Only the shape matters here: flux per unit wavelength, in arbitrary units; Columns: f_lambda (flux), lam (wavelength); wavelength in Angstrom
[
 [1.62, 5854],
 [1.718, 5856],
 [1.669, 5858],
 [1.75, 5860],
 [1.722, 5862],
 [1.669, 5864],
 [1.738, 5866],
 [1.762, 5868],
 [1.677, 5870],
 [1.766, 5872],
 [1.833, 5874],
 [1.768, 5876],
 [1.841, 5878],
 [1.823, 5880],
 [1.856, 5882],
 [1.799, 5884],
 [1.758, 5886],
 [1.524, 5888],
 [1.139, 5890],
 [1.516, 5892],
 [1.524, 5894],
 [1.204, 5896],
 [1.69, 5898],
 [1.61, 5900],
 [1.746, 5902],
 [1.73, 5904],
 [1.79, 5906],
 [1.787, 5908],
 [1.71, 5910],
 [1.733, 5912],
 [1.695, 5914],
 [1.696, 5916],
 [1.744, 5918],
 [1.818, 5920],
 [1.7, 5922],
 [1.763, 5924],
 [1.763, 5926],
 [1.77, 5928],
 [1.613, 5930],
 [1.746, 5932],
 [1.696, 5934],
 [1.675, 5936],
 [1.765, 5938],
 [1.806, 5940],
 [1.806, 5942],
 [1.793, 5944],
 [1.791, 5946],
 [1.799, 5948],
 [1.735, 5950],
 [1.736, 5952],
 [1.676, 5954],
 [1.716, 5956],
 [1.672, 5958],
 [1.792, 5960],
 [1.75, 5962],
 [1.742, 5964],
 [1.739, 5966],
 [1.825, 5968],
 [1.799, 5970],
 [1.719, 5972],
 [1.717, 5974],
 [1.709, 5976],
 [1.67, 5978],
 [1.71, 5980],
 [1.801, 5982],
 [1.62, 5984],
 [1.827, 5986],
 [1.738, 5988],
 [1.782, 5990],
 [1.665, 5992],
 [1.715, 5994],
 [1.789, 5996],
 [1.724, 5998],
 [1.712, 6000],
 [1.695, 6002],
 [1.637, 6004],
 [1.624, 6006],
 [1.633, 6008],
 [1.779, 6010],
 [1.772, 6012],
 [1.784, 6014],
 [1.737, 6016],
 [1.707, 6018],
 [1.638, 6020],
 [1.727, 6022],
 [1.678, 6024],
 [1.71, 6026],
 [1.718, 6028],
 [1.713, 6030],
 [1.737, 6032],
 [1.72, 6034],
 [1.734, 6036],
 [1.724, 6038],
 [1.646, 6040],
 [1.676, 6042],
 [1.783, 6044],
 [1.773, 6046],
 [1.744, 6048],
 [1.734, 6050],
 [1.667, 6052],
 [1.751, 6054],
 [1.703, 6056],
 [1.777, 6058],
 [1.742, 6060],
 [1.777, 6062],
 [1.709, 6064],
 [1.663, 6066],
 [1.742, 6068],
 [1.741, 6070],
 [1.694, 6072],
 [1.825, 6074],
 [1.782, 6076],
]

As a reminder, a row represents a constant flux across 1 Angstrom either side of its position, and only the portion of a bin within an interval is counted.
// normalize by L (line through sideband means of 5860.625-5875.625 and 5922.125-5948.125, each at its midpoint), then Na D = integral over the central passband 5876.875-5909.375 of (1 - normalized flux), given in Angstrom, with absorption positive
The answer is 1.8 Angstrom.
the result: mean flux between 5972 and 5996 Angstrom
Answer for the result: 1.73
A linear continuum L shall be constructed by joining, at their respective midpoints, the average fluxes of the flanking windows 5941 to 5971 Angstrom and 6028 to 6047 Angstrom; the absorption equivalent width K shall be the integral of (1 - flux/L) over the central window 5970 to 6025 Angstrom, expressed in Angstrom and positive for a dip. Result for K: 0.7 Angstrom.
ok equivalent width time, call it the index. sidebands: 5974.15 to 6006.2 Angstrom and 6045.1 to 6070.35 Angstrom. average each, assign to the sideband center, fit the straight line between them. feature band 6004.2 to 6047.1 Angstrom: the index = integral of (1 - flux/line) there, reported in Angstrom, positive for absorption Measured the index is 0.27 Angstrom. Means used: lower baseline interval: 1.72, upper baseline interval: 1.73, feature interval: 1.71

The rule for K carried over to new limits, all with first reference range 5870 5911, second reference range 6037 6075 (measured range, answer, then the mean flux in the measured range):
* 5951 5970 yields -0.51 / 1.74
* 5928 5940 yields -0.19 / 1.71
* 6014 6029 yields 0.09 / 1.71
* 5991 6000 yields -0.07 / 1.72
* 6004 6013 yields 0.10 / 1.69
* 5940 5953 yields -0.68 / 1.78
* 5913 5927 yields -0.49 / 1.74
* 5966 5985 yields -0.33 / 1.73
